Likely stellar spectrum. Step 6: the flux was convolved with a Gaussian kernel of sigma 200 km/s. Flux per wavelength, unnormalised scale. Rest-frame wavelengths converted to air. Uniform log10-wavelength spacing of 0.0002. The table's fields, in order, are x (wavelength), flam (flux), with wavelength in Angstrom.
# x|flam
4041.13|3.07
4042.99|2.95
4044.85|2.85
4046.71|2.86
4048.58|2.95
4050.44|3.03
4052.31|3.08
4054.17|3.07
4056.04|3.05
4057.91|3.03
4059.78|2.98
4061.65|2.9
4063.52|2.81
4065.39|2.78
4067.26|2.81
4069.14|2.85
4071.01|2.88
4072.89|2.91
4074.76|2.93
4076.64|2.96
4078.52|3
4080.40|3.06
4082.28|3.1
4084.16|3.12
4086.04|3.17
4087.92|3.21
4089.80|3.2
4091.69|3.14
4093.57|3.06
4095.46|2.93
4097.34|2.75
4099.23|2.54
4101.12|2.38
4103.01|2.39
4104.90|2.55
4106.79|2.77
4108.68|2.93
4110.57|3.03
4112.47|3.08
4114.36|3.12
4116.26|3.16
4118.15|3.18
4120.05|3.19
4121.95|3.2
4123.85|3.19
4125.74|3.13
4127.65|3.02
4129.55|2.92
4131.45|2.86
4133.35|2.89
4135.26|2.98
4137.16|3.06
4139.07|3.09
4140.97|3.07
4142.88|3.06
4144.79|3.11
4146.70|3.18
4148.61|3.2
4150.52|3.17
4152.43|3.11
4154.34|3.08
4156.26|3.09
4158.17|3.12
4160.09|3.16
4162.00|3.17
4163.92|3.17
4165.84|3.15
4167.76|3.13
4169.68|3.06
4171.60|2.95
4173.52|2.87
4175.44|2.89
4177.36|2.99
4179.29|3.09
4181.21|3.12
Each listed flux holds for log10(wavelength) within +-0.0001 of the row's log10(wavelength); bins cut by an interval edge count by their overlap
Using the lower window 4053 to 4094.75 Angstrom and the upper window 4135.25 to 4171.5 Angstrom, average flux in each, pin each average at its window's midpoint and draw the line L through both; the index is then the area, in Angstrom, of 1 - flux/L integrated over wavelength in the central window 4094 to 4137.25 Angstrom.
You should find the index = 1.9 Angstrom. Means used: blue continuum 3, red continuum 3.11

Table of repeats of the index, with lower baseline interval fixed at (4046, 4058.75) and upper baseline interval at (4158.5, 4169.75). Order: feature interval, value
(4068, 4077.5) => 0.41 Angstrom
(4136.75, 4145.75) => 0.11 Angstrom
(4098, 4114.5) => 1.82 Angstrom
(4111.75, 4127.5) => -0.30 Angstrom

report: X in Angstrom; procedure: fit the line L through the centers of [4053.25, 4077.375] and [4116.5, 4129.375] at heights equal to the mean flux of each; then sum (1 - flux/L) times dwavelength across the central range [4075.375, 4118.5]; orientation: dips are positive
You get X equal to 1.3 Angstrom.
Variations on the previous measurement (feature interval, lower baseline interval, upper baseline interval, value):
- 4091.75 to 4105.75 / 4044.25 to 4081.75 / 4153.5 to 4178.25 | 1.39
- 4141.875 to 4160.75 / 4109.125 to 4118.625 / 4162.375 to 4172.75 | -0.20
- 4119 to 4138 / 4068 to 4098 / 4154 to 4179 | -0.01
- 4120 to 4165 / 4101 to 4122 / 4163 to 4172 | -1.04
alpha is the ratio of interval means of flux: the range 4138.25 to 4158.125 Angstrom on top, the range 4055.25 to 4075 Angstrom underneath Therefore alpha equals 1.1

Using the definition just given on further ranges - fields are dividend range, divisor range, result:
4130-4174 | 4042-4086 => 1.04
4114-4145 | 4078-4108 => 1.06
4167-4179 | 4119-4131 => 0.96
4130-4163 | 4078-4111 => 1.06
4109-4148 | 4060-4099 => 1.03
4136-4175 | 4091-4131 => 1.06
